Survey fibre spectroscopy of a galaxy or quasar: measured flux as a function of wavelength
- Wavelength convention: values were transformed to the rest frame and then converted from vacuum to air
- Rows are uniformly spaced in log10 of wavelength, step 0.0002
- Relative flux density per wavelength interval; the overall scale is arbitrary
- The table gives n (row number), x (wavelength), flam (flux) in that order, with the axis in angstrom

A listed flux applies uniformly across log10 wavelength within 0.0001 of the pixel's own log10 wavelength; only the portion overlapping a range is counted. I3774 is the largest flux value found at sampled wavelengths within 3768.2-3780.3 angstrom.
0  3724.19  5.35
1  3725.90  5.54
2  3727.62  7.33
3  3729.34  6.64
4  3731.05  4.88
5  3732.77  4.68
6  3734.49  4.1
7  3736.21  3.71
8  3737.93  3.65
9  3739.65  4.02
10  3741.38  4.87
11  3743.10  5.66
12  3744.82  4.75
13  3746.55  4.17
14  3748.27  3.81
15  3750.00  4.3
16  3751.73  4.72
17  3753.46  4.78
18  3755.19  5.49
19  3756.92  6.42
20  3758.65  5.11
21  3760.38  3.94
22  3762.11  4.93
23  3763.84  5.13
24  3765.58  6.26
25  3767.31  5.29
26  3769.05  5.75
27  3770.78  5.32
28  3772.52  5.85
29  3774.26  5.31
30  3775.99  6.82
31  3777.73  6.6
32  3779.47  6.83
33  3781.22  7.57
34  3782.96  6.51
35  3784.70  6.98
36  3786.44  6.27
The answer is 6.83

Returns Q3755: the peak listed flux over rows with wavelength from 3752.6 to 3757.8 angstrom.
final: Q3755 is 6.42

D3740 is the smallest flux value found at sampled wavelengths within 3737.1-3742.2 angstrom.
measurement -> 3.65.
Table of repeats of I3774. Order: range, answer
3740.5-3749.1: 5.66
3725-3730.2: 7.33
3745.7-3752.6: 4.72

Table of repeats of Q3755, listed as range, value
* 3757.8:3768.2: 6.26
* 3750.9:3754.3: 4.78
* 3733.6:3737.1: 4.1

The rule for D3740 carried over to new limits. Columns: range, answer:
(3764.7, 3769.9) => 5.29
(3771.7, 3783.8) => 5.31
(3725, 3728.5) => 5.54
